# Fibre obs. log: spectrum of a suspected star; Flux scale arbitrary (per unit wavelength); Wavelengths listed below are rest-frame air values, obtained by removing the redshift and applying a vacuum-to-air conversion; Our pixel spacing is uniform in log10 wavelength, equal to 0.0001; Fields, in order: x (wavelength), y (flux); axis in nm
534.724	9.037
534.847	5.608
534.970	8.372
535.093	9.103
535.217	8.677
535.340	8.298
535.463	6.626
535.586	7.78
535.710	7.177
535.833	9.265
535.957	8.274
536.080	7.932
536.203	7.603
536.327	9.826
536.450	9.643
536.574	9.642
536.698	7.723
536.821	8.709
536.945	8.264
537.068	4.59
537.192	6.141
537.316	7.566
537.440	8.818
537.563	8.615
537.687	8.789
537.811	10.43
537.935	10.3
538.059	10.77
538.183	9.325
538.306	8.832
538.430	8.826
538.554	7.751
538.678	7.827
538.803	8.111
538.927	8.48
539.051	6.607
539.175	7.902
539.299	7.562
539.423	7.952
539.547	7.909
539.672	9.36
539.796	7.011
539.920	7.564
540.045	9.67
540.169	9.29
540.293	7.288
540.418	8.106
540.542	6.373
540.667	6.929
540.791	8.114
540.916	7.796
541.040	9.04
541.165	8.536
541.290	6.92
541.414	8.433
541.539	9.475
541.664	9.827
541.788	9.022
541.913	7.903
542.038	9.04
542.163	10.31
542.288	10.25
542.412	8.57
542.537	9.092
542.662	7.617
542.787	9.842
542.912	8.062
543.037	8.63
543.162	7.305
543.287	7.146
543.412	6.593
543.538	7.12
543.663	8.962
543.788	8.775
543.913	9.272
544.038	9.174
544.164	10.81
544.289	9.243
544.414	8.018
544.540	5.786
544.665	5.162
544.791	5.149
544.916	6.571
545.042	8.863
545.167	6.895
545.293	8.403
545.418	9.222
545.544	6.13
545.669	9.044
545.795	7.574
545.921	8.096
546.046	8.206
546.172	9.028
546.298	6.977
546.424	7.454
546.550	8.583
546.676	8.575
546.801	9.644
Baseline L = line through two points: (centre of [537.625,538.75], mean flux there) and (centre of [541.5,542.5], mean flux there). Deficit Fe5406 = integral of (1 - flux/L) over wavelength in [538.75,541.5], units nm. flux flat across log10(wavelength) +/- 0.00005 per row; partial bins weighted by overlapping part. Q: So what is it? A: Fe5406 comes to 0.380 nm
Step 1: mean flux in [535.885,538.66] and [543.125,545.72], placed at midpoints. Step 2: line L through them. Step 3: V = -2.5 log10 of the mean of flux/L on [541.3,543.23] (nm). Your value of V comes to -0.10 mag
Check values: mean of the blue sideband 8.55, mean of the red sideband 7.79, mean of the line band 8.84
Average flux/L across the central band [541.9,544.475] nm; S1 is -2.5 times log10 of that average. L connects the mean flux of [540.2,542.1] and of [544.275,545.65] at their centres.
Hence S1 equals -0.13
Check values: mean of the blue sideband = 8.2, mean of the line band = 8.67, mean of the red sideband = 7.21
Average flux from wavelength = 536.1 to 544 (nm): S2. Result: 8.38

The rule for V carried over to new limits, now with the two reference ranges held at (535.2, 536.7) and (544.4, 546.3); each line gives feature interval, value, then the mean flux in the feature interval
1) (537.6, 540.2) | -0.07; 8.57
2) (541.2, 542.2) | -0.13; 8.82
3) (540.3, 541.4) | 0.02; 7.73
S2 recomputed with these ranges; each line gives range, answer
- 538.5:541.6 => 8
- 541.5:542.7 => 9.14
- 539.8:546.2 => 8.19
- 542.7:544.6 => 8.31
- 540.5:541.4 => 7.74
